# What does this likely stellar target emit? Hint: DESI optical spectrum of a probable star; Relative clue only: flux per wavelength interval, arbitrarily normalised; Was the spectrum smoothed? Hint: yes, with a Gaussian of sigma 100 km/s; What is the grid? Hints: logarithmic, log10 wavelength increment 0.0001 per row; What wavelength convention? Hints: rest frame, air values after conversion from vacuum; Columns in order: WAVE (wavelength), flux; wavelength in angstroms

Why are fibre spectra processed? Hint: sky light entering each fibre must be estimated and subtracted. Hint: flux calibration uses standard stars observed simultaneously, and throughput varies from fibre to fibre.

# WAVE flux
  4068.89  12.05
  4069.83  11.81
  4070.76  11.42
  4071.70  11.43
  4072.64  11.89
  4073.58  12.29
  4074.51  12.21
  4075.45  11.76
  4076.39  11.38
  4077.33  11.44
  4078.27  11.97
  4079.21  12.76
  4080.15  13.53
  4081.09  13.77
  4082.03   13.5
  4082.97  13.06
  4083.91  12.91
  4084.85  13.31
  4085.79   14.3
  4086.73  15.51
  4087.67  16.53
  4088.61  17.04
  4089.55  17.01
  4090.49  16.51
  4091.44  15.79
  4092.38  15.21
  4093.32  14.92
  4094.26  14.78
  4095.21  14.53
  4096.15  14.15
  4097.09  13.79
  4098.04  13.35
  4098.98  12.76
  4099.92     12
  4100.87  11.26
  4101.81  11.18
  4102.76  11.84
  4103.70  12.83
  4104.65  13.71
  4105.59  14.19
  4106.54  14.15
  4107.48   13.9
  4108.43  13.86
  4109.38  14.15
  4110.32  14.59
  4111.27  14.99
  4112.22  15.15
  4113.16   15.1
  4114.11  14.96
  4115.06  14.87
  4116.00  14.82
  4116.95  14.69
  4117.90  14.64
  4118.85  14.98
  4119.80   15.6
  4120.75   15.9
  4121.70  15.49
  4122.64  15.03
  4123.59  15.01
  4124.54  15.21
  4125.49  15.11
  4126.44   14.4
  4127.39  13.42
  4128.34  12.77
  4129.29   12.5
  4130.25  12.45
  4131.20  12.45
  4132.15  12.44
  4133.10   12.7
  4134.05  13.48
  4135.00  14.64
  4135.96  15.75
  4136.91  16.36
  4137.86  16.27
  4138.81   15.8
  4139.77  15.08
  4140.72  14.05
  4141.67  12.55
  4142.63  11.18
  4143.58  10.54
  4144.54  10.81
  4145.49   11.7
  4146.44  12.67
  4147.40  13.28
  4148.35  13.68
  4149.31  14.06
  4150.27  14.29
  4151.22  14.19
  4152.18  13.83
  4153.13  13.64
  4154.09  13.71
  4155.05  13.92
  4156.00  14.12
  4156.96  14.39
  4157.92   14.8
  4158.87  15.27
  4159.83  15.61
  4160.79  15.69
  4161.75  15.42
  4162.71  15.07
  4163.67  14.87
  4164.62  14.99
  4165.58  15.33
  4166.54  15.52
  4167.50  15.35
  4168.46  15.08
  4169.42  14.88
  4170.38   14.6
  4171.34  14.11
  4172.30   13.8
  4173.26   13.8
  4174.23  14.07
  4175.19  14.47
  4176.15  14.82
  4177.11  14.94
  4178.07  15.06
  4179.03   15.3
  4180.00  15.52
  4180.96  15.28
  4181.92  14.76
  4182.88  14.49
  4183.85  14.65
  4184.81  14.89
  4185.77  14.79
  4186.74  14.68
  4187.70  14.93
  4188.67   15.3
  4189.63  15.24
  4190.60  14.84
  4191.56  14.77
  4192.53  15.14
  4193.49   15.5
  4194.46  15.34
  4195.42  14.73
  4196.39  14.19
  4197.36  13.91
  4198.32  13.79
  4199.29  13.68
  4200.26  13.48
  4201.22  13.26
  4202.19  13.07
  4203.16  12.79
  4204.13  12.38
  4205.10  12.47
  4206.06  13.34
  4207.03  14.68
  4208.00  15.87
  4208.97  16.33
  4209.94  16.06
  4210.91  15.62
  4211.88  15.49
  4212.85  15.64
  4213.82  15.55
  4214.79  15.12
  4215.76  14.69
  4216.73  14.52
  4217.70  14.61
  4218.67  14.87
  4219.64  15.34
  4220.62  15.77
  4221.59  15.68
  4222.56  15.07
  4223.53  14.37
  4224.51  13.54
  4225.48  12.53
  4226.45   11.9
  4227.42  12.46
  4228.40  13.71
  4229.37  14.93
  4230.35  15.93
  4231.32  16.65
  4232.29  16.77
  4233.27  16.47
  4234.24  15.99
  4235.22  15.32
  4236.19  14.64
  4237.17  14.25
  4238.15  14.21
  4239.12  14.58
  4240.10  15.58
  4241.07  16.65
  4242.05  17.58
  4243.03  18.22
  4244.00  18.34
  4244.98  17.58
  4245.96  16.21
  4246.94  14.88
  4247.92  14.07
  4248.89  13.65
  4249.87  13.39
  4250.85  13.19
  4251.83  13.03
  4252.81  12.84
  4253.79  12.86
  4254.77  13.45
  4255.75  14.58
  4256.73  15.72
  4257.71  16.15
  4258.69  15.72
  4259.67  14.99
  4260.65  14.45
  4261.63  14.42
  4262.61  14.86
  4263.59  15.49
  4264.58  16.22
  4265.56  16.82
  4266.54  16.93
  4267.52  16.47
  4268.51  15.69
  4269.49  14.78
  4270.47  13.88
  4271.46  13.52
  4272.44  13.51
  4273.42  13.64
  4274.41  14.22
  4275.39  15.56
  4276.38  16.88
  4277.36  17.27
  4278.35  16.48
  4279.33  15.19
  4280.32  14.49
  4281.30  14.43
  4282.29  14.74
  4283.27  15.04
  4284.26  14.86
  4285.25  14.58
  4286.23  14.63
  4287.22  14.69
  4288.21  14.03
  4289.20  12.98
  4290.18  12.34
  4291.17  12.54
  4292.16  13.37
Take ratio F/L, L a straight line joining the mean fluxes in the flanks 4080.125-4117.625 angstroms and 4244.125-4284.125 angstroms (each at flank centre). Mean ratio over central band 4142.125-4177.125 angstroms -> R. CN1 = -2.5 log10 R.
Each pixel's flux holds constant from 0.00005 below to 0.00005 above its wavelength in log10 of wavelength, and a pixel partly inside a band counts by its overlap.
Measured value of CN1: 0.03 mag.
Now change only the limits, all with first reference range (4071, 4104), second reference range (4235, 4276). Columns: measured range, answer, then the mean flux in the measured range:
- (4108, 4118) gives -0.08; 14.7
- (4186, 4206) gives 0.03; 14.2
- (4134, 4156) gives 0.02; 13.7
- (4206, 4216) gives -0.06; 15.4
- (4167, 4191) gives -0.03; 14.8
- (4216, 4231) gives 0.03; 14.4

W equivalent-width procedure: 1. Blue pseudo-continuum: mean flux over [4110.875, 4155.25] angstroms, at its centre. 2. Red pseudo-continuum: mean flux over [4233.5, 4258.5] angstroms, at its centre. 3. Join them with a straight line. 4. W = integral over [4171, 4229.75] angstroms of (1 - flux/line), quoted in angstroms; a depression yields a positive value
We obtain 0.6 angstroms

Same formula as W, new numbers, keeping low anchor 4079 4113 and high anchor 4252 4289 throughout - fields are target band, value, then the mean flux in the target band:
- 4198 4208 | 0.82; 13.4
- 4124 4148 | 1.31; 13.5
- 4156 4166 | -0.47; 15.1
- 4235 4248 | -0.99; 15.9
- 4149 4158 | 0.20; 14.1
